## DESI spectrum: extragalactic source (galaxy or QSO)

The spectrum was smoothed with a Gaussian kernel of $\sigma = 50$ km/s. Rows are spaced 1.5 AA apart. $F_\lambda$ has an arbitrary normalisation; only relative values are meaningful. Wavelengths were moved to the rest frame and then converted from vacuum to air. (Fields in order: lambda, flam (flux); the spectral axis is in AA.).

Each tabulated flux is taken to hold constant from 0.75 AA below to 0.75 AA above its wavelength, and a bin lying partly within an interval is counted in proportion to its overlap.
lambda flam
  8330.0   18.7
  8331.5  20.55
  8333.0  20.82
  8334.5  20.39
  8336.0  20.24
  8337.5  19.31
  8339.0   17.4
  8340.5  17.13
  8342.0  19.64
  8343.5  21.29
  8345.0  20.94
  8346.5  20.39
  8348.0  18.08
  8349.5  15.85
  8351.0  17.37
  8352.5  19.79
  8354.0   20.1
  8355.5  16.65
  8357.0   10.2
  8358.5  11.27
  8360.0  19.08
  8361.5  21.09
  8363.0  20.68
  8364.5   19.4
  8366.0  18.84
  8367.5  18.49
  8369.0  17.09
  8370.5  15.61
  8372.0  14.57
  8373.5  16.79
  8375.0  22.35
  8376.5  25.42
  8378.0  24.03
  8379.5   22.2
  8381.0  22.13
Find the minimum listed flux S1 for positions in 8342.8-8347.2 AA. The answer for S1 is 20.39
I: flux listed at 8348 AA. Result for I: 18.08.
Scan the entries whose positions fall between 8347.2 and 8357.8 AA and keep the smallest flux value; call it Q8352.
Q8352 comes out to 10.2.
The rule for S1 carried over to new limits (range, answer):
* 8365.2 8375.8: 14.57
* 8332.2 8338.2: 19.31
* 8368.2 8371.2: 15.61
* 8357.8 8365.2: 11.27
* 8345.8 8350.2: 15.85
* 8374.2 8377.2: 22.35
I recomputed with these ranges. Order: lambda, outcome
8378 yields 24.03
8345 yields 20.94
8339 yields 17.4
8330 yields 18.7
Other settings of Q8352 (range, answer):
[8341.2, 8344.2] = 19.64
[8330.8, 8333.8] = 20.55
